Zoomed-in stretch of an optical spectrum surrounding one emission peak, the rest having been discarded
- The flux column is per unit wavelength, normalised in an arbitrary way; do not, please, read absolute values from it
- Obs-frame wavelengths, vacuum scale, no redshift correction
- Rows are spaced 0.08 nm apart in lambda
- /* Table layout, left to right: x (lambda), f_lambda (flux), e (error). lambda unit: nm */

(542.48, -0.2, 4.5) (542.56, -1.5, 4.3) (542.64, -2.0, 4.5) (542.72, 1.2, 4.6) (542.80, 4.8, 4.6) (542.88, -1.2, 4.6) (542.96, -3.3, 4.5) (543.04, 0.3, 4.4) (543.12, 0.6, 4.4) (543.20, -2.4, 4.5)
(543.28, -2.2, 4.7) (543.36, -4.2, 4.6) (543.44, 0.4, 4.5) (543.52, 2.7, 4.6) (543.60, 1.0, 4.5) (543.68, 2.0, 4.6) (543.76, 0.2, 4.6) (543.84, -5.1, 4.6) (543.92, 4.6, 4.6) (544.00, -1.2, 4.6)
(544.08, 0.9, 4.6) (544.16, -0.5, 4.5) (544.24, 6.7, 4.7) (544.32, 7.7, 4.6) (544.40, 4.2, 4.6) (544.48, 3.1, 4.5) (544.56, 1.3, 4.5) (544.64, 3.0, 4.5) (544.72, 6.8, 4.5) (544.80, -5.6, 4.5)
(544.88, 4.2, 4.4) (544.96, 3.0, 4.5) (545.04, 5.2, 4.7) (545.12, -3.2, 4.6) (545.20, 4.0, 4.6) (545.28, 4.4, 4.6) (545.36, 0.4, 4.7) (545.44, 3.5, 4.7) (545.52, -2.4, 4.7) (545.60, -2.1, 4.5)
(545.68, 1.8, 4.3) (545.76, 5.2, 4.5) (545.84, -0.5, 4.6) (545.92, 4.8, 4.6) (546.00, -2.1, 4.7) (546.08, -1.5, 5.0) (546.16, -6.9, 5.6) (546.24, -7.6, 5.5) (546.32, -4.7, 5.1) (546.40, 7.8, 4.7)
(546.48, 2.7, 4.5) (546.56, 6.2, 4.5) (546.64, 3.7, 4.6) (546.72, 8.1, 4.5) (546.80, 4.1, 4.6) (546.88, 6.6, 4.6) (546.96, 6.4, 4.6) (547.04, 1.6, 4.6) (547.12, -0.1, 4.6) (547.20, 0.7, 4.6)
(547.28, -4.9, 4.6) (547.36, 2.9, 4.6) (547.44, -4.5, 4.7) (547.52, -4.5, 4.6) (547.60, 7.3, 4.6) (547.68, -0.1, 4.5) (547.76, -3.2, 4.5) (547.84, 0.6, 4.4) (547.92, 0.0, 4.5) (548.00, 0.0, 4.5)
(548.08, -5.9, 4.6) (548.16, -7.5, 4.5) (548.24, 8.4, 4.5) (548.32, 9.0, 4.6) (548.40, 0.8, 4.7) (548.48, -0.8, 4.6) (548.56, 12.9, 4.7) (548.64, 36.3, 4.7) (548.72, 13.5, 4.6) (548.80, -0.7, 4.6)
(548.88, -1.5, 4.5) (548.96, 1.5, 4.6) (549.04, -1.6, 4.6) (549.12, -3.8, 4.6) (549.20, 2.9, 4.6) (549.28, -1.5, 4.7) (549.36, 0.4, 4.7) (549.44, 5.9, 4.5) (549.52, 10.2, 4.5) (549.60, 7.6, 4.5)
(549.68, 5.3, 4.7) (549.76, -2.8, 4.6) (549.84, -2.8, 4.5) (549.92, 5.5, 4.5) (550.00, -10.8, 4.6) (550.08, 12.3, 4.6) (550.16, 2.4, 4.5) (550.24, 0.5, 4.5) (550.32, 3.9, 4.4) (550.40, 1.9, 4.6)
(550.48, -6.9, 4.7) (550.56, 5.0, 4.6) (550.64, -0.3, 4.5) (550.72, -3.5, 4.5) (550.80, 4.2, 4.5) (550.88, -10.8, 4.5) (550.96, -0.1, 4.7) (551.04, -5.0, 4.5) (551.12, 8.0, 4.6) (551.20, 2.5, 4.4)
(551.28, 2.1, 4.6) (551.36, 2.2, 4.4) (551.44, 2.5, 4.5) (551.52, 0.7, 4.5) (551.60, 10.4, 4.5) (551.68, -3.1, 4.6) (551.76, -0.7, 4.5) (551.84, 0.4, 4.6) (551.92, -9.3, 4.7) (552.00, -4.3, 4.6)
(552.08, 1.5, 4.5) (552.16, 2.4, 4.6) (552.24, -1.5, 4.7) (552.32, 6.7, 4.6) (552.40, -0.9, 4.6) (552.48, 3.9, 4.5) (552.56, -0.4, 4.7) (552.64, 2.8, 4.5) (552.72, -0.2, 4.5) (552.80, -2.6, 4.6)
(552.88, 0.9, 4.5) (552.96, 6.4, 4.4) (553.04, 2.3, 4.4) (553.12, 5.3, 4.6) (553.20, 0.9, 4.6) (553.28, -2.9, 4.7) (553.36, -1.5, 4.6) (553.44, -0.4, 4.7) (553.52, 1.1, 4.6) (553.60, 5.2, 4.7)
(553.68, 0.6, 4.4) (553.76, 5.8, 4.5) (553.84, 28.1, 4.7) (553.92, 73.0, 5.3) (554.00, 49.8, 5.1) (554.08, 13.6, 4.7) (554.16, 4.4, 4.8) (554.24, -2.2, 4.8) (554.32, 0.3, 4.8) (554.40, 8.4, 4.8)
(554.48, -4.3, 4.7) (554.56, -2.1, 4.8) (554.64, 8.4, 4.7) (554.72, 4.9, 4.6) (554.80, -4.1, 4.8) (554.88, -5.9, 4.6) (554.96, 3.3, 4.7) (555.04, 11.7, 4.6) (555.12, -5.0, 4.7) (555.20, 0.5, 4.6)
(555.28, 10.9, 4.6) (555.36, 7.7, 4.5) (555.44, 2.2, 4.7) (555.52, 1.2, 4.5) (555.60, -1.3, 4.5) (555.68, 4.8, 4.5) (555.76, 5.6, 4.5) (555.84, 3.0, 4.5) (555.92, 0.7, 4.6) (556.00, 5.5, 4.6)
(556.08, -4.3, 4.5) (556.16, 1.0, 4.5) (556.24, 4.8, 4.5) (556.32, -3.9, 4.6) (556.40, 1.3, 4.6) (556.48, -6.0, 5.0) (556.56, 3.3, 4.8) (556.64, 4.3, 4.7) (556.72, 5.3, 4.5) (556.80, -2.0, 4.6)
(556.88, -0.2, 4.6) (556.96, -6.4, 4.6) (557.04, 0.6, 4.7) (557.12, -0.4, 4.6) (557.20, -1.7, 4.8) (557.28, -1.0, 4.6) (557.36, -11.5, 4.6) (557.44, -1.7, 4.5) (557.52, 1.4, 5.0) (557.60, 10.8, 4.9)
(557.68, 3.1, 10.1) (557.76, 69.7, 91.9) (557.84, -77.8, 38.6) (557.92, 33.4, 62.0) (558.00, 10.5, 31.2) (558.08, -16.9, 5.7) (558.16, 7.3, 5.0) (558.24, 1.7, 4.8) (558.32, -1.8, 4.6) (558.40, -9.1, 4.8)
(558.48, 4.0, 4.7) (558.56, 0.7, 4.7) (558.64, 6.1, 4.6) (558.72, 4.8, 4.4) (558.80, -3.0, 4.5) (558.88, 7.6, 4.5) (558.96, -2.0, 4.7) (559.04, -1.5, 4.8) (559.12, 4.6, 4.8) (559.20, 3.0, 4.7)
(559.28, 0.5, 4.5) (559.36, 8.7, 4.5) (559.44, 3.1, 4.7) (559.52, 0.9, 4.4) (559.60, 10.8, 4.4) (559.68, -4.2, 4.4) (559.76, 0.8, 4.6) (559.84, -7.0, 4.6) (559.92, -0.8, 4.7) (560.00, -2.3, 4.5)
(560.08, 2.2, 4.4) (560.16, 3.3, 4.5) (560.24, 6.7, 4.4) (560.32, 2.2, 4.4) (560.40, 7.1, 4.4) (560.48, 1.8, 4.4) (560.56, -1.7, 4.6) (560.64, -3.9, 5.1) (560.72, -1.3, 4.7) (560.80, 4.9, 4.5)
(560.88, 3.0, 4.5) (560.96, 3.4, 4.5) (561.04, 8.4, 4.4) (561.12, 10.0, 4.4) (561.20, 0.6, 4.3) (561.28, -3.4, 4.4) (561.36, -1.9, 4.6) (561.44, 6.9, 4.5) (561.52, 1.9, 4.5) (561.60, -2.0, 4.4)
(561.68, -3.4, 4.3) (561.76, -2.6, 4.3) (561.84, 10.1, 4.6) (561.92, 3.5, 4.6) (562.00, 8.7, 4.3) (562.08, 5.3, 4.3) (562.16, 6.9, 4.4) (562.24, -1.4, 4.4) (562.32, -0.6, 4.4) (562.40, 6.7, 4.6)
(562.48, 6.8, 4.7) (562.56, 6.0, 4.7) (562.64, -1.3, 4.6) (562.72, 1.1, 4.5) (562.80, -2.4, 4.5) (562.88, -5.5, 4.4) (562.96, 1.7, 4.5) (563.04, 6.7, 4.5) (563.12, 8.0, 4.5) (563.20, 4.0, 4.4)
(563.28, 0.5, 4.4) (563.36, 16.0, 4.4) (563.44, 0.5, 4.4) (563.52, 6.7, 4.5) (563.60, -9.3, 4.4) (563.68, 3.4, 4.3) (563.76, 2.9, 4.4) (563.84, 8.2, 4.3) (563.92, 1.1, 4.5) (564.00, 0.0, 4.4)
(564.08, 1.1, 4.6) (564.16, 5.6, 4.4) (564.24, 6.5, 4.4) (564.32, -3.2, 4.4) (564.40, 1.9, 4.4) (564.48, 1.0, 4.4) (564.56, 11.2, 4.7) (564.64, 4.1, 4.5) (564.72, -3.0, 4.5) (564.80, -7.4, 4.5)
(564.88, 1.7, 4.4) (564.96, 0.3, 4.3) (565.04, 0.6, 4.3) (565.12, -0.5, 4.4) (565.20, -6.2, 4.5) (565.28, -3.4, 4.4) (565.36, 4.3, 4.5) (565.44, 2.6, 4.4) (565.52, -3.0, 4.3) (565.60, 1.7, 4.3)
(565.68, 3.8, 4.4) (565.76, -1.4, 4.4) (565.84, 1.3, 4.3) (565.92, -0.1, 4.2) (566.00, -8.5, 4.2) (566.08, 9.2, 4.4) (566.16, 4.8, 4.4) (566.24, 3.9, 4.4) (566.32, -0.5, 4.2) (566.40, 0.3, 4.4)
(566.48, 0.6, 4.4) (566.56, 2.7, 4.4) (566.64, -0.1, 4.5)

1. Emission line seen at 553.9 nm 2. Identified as [O III]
